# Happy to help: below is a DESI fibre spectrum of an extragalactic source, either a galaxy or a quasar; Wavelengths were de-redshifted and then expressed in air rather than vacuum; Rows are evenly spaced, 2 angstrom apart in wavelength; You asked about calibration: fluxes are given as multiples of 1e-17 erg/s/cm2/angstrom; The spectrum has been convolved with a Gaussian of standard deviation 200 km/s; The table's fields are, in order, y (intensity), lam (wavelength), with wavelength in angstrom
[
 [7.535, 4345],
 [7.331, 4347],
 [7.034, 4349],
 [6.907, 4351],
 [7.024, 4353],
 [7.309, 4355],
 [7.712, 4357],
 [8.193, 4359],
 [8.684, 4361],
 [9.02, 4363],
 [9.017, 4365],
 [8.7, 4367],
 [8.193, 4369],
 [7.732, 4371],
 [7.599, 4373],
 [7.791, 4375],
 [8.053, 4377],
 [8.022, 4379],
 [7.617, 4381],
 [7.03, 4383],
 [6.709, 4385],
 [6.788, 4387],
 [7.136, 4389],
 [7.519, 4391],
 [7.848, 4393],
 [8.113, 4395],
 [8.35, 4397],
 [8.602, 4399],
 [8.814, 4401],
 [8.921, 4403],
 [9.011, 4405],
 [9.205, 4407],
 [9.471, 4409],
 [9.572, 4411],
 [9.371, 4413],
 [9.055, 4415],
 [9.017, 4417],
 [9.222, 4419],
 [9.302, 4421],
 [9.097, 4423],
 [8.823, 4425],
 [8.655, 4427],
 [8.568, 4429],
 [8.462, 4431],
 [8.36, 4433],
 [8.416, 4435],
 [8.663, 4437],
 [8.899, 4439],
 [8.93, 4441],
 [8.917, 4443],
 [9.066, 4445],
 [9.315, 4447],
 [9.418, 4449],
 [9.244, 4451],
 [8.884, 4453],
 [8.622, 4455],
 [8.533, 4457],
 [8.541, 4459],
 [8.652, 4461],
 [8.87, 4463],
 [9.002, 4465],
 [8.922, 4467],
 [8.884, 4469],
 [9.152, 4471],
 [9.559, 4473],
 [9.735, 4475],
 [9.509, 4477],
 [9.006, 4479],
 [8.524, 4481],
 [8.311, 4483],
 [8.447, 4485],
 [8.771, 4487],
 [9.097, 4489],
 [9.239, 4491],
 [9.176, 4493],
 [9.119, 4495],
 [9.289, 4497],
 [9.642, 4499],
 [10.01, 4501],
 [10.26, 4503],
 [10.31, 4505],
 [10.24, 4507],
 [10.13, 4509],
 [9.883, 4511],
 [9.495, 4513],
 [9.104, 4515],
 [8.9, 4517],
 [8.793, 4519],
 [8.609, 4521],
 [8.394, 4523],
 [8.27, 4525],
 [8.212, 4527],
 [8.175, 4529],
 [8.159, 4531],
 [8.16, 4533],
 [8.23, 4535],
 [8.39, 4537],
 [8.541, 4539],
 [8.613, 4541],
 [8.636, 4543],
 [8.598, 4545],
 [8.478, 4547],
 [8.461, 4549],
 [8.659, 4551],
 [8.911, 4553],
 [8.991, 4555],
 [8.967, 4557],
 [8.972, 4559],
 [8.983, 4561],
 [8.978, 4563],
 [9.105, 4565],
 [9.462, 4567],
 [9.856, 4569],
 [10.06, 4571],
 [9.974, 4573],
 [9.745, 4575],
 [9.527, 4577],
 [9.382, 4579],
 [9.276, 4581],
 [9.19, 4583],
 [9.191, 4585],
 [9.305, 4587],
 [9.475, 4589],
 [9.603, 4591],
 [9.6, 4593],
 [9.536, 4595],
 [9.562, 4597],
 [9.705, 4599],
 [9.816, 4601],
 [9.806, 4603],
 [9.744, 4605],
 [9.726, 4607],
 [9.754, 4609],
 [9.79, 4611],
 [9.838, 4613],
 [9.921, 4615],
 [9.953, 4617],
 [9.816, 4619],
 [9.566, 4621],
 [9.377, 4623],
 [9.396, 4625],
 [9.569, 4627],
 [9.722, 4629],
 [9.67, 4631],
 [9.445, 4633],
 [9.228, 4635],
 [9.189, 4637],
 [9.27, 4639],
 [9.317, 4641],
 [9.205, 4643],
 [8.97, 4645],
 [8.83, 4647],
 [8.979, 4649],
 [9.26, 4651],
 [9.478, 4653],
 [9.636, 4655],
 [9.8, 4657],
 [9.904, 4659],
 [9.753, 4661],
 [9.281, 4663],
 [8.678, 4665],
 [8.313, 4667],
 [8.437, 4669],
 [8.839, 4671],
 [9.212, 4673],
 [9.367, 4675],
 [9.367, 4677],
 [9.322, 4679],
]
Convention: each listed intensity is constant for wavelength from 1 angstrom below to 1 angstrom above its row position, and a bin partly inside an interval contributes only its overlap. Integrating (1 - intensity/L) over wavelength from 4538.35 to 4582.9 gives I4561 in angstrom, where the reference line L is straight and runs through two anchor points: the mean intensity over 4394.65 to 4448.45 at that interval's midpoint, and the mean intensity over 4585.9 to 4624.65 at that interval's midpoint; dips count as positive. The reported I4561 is 1.8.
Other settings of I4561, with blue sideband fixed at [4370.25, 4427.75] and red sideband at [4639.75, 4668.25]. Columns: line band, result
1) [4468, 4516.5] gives -3.8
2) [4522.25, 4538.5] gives 1.0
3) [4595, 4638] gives -2.5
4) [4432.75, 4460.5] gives -1.1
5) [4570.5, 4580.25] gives -0.8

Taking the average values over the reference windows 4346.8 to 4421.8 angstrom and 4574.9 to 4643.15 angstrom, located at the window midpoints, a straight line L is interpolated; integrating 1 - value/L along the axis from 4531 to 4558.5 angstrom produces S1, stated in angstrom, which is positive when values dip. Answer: 1.8 angstrom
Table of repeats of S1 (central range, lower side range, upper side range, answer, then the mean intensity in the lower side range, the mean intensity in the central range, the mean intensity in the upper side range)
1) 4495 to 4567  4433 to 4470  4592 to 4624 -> 2.5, 8.86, 8.97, 9.72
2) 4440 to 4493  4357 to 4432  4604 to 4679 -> -1.7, 8.4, 8.97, 9.39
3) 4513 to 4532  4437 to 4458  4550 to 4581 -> 1.3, 8.97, 8.56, 9.3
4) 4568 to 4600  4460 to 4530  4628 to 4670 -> -1.2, 9.13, 9.56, 9.26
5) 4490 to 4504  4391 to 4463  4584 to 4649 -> -0.7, 8.84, 9.53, 9.52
